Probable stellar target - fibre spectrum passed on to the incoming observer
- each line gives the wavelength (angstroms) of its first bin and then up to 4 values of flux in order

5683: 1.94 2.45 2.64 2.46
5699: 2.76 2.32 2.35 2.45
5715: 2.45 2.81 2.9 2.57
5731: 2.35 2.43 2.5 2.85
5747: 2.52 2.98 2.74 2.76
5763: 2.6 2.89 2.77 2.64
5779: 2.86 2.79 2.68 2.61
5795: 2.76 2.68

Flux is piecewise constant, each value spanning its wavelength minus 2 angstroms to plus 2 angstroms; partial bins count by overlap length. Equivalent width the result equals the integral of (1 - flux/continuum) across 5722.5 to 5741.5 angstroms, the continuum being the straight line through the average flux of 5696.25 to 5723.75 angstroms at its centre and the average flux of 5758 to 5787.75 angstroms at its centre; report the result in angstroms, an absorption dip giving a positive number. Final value 0.7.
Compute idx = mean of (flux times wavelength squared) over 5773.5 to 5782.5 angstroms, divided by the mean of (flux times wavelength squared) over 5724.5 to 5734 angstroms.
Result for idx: 1.1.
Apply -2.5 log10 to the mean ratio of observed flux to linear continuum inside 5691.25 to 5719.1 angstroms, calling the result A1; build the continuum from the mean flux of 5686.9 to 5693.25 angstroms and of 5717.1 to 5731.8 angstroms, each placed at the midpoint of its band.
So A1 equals 0.05 mag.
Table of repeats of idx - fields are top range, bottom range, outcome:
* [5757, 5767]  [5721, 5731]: 1.04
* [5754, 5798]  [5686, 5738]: 1.10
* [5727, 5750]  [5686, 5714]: 1.04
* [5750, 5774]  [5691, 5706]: 1.13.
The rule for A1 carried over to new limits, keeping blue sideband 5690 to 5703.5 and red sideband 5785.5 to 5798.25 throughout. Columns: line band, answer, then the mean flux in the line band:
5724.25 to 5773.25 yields -0.02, 2.67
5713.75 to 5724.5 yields -0.06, 2.73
